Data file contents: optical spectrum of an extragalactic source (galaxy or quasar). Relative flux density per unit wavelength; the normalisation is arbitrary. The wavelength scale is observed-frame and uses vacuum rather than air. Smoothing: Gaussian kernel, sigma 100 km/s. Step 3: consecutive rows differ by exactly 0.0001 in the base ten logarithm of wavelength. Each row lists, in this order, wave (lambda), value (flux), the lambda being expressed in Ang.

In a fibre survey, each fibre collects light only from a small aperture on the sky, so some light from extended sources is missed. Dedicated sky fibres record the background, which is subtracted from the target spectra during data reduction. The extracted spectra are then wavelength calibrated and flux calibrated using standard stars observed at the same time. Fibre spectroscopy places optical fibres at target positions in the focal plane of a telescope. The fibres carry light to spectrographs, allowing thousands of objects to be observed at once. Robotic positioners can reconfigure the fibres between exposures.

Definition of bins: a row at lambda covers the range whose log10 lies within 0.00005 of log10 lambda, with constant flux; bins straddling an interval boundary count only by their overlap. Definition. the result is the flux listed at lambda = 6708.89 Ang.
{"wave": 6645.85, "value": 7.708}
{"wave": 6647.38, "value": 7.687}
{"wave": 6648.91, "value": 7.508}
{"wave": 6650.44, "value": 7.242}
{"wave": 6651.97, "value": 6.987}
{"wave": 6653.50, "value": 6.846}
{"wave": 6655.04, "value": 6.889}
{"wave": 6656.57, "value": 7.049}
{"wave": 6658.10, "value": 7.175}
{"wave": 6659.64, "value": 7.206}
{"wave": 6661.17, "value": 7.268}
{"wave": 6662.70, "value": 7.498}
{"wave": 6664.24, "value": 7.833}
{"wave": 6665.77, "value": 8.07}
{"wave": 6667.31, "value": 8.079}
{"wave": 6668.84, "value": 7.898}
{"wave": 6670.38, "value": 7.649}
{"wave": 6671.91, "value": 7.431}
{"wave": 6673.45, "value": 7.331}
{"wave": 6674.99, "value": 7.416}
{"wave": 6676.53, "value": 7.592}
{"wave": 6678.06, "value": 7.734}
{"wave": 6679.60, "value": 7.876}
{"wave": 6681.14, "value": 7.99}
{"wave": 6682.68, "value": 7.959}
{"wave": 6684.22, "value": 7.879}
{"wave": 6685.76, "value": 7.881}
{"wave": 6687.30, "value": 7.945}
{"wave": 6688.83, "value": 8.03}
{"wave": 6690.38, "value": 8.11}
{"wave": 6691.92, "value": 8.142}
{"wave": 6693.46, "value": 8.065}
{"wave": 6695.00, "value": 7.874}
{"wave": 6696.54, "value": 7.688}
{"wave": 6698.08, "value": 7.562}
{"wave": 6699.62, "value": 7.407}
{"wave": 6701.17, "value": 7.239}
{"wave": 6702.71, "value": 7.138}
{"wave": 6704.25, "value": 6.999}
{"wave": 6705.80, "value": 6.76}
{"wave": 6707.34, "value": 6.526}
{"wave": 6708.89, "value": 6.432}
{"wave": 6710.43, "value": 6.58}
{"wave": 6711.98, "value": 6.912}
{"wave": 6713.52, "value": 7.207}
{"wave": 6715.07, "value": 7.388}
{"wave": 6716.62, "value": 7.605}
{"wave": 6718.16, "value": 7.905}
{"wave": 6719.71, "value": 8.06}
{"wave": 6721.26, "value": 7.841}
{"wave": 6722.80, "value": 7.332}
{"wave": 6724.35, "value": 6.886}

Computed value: 6.432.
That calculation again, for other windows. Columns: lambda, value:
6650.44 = 7.242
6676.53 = 7.592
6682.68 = 7.959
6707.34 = 6.526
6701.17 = 7.239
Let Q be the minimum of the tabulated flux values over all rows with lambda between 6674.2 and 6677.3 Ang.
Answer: 7.416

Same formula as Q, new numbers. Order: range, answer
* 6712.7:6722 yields 7.207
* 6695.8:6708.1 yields 6.526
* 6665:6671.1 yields 7.649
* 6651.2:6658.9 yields 6.846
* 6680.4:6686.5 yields 7.879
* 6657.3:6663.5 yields 7.175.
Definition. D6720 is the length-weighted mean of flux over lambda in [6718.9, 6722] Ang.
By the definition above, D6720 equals 7.94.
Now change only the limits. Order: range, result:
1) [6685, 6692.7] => 8.02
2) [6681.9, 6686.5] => 7.9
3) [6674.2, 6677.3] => 7.51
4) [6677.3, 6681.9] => 7.86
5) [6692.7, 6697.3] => 7.88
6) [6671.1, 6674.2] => 7.39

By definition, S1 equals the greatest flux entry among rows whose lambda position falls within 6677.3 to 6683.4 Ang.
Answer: 7.99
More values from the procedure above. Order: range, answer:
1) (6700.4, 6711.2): 7.239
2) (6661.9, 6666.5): 8.07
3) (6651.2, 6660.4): 7.206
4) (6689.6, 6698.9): 8.142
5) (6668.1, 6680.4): 7.898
